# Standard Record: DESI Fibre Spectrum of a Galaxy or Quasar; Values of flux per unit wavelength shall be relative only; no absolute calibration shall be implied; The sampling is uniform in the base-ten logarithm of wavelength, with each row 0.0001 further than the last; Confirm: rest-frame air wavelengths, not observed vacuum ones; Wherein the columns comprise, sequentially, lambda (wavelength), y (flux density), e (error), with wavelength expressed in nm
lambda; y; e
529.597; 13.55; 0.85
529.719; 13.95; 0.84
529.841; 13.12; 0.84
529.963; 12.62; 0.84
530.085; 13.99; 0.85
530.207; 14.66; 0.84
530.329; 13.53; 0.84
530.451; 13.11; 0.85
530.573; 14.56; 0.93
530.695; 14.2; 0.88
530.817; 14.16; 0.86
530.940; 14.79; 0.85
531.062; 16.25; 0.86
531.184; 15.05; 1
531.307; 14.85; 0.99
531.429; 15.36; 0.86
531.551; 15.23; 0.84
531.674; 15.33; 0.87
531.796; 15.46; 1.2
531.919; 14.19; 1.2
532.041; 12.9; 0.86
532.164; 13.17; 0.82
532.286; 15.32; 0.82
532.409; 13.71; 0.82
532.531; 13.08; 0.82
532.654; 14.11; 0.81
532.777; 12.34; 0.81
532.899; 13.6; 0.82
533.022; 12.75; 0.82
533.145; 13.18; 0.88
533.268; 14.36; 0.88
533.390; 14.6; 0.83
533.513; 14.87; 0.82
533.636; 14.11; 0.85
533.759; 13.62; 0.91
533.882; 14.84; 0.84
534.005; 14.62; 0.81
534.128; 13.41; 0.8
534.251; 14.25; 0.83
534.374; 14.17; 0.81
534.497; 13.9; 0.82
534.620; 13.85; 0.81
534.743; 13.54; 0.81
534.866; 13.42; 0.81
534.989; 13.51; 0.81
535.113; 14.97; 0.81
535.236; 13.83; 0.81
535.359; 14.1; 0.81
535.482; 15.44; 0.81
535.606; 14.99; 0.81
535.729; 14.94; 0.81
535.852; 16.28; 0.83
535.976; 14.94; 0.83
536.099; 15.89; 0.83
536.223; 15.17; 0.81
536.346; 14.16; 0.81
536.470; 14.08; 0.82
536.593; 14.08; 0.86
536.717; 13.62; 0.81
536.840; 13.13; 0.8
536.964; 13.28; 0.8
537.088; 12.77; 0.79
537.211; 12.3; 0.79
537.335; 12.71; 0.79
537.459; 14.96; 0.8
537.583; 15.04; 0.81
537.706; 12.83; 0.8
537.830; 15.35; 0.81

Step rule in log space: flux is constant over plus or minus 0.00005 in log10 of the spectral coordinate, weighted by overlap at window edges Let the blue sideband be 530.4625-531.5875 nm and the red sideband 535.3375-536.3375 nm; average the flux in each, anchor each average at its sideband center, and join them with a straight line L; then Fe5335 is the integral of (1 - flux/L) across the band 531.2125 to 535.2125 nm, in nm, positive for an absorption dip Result 0.247 nm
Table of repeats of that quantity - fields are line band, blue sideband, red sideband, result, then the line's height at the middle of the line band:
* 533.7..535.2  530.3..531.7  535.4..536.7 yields 0.09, 14.9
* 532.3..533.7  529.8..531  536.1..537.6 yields 0.01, 13.9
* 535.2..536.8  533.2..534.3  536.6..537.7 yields -0.11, 13.8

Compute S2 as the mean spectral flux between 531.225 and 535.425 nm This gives 14.1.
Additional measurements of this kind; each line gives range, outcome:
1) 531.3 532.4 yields 14.6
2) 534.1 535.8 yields 14.2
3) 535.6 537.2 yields 14.3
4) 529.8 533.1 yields 14.1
